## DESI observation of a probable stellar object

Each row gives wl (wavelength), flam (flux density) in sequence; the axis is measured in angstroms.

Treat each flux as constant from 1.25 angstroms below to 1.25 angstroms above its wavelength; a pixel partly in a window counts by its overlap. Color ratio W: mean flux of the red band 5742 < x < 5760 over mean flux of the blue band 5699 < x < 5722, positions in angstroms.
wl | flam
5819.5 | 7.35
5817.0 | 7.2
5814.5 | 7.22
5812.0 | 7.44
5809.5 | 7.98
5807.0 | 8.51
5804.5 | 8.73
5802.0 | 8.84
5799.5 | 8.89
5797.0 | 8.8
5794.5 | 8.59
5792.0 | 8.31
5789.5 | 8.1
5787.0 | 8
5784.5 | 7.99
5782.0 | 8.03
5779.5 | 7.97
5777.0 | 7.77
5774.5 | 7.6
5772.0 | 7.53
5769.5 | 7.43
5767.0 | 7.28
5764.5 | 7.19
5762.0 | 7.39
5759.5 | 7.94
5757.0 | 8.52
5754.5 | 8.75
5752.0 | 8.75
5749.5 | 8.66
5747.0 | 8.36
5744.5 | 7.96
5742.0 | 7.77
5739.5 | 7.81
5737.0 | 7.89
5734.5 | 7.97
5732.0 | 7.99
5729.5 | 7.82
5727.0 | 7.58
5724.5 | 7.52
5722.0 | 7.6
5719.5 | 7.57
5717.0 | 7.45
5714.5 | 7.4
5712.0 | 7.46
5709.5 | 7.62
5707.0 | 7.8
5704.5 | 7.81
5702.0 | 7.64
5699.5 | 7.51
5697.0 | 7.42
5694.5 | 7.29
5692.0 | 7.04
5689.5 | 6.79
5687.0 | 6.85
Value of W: 1.1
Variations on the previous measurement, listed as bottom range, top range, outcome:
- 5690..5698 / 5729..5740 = 1.10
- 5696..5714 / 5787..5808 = 1.13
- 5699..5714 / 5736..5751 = 1.06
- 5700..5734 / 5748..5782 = 1.04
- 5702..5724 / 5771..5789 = 1.04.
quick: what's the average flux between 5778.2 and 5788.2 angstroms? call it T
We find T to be 8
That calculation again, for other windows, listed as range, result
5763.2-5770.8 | 7.3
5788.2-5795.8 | 8.33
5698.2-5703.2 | 7.57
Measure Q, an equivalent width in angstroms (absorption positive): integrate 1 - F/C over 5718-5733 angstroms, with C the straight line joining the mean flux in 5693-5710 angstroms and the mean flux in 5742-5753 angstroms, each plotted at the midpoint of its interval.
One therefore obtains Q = 0.58 angstroms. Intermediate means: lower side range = 7.57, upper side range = 8.35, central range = 7.67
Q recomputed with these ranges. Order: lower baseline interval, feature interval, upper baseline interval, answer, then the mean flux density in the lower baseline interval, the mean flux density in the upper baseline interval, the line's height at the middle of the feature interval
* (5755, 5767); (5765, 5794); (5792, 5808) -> 1.4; 7.77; 8.7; 8.21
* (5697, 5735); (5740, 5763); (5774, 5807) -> -0.8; 7.64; 8.3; 7.95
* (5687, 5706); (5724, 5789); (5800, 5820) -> -2.1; 7.33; 7.97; 7.67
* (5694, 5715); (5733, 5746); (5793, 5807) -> 0.2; 7.56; 8.74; 7.99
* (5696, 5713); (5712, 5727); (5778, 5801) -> 0.4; 7.61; 8.3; 7.73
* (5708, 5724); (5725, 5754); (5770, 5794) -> -1.5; 7.52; 7.93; 7.67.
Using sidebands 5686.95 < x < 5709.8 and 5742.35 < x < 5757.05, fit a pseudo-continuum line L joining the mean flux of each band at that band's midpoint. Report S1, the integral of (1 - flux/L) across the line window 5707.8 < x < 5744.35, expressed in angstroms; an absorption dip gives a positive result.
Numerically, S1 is 1.3 angstroms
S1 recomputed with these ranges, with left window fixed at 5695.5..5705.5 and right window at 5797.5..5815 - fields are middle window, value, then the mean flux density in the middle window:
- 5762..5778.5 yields 1.20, 7.47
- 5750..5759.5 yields -0.75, 8.58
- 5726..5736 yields -0.08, 7.85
